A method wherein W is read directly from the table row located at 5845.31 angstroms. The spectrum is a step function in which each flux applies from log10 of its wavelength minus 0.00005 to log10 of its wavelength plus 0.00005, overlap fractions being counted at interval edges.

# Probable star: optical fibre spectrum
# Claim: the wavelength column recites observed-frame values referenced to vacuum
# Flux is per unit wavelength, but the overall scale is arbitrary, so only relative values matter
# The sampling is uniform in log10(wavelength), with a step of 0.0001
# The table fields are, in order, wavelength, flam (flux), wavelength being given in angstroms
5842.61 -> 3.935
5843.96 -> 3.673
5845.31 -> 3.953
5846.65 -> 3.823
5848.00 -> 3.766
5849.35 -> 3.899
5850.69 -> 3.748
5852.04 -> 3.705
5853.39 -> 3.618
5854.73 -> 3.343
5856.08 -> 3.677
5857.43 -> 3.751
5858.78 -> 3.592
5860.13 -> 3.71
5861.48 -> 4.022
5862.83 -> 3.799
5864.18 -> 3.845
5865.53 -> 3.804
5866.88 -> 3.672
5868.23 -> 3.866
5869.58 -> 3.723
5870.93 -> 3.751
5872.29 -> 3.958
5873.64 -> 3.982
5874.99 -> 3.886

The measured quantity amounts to 3.953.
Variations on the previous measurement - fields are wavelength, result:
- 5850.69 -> 3.748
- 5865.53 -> 3.804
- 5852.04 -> 3.705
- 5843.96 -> 3.673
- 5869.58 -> 3.723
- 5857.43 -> 3.751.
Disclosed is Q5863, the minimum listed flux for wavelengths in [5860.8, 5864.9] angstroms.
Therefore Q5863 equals 3.799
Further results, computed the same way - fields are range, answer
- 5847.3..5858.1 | 3.343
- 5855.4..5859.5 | 3.592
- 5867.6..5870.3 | 3.723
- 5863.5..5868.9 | 3.672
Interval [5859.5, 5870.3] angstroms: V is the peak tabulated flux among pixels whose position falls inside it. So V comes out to 4.022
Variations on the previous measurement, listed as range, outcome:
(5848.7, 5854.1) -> 3.899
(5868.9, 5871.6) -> 3.751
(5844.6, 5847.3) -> 3.953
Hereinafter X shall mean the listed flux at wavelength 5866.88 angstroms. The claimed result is 3.672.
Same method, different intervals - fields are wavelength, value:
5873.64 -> 3.982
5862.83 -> 3.799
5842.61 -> 3.935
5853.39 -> 3.618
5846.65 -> 3.823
